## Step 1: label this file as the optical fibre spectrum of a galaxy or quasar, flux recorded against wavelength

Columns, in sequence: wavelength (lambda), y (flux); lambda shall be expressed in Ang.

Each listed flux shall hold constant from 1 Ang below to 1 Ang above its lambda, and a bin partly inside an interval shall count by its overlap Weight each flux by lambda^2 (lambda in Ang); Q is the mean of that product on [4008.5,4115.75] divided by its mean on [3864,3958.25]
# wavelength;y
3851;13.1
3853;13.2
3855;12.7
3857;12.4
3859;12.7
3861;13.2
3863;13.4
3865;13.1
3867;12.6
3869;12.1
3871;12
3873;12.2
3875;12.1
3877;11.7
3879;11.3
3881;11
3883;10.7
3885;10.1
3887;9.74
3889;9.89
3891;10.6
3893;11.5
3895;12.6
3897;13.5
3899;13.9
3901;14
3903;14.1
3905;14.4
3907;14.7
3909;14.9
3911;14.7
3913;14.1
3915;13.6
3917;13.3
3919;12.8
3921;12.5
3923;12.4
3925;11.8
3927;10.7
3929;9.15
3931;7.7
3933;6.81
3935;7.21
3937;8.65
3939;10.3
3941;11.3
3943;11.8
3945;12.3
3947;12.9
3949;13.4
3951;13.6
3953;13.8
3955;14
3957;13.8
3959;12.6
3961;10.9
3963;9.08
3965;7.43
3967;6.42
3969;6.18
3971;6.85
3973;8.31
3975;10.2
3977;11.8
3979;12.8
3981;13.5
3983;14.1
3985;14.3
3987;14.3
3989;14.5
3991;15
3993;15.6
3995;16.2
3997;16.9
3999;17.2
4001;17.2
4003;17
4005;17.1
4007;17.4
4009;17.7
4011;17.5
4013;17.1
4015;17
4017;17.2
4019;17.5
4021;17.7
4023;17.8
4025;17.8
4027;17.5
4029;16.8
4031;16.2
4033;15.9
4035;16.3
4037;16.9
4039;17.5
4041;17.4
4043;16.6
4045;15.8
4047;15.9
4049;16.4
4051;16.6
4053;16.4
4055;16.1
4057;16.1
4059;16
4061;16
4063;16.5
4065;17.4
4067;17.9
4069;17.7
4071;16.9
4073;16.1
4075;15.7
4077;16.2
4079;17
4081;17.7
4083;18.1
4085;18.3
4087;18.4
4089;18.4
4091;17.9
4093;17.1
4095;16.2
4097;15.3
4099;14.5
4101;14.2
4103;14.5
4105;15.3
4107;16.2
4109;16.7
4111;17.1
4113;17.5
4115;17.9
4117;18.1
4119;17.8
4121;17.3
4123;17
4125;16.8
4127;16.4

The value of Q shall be 1.50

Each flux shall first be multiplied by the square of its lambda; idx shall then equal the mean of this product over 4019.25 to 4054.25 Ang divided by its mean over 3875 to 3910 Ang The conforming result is 1.5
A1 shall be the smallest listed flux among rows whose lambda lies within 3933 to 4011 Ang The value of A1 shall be 6.18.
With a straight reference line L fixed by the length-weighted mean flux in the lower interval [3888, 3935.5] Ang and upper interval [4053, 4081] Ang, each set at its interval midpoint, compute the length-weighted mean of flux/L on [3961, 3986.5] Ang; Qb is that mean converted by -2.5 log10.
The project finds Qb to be 0.34 mag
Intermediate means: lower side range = 12.2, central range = 10.2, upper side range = 16.6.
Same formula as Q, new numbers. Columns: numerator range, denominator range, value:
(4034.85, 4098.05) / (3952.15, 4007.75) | 1.35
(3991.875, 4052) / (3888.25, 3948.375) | 1.49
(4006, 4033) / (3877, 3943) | 1.56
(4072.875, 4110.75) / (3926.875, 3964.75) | 1.62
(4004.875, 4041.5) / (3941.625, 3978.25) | 1.63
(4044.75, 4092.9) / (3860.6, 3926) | 1.47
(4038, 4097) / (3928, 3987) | 1.65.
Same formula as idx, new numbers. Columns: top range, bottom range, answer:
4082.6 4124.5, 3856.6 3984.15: 1.58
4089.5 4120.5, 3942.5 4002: 1.40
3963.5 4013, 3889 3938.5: 1.18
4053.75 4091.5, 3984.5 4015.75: 1.08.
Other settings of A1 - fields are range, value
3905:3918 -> 13.3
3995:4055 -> 15.8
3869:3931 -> 7.7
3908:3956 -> 6.81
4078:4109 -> 14.2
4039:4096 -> 15.7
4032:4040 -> 15.9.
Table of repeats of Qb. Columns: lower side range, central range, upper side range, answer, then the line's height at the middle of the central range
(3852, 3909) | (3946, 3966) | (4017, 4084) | 0.179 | 14.3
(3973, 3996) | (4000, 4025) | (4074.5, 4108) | -0.205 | 14.4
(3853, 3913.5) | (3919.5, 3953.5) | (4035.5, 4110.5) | 0.242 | 13.7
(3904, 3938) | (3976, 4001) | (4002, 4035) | 0.054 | 15.5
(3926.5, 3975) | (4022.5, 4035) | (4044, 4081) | -0.160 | 14.6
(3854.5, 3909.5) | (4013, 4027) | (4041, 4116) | -0.140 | 15.4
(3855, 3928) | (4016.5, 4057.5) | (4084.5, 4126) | -0.094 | 15.4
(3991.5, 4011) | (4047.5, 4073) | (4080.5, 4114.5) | 0.009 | 16.8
